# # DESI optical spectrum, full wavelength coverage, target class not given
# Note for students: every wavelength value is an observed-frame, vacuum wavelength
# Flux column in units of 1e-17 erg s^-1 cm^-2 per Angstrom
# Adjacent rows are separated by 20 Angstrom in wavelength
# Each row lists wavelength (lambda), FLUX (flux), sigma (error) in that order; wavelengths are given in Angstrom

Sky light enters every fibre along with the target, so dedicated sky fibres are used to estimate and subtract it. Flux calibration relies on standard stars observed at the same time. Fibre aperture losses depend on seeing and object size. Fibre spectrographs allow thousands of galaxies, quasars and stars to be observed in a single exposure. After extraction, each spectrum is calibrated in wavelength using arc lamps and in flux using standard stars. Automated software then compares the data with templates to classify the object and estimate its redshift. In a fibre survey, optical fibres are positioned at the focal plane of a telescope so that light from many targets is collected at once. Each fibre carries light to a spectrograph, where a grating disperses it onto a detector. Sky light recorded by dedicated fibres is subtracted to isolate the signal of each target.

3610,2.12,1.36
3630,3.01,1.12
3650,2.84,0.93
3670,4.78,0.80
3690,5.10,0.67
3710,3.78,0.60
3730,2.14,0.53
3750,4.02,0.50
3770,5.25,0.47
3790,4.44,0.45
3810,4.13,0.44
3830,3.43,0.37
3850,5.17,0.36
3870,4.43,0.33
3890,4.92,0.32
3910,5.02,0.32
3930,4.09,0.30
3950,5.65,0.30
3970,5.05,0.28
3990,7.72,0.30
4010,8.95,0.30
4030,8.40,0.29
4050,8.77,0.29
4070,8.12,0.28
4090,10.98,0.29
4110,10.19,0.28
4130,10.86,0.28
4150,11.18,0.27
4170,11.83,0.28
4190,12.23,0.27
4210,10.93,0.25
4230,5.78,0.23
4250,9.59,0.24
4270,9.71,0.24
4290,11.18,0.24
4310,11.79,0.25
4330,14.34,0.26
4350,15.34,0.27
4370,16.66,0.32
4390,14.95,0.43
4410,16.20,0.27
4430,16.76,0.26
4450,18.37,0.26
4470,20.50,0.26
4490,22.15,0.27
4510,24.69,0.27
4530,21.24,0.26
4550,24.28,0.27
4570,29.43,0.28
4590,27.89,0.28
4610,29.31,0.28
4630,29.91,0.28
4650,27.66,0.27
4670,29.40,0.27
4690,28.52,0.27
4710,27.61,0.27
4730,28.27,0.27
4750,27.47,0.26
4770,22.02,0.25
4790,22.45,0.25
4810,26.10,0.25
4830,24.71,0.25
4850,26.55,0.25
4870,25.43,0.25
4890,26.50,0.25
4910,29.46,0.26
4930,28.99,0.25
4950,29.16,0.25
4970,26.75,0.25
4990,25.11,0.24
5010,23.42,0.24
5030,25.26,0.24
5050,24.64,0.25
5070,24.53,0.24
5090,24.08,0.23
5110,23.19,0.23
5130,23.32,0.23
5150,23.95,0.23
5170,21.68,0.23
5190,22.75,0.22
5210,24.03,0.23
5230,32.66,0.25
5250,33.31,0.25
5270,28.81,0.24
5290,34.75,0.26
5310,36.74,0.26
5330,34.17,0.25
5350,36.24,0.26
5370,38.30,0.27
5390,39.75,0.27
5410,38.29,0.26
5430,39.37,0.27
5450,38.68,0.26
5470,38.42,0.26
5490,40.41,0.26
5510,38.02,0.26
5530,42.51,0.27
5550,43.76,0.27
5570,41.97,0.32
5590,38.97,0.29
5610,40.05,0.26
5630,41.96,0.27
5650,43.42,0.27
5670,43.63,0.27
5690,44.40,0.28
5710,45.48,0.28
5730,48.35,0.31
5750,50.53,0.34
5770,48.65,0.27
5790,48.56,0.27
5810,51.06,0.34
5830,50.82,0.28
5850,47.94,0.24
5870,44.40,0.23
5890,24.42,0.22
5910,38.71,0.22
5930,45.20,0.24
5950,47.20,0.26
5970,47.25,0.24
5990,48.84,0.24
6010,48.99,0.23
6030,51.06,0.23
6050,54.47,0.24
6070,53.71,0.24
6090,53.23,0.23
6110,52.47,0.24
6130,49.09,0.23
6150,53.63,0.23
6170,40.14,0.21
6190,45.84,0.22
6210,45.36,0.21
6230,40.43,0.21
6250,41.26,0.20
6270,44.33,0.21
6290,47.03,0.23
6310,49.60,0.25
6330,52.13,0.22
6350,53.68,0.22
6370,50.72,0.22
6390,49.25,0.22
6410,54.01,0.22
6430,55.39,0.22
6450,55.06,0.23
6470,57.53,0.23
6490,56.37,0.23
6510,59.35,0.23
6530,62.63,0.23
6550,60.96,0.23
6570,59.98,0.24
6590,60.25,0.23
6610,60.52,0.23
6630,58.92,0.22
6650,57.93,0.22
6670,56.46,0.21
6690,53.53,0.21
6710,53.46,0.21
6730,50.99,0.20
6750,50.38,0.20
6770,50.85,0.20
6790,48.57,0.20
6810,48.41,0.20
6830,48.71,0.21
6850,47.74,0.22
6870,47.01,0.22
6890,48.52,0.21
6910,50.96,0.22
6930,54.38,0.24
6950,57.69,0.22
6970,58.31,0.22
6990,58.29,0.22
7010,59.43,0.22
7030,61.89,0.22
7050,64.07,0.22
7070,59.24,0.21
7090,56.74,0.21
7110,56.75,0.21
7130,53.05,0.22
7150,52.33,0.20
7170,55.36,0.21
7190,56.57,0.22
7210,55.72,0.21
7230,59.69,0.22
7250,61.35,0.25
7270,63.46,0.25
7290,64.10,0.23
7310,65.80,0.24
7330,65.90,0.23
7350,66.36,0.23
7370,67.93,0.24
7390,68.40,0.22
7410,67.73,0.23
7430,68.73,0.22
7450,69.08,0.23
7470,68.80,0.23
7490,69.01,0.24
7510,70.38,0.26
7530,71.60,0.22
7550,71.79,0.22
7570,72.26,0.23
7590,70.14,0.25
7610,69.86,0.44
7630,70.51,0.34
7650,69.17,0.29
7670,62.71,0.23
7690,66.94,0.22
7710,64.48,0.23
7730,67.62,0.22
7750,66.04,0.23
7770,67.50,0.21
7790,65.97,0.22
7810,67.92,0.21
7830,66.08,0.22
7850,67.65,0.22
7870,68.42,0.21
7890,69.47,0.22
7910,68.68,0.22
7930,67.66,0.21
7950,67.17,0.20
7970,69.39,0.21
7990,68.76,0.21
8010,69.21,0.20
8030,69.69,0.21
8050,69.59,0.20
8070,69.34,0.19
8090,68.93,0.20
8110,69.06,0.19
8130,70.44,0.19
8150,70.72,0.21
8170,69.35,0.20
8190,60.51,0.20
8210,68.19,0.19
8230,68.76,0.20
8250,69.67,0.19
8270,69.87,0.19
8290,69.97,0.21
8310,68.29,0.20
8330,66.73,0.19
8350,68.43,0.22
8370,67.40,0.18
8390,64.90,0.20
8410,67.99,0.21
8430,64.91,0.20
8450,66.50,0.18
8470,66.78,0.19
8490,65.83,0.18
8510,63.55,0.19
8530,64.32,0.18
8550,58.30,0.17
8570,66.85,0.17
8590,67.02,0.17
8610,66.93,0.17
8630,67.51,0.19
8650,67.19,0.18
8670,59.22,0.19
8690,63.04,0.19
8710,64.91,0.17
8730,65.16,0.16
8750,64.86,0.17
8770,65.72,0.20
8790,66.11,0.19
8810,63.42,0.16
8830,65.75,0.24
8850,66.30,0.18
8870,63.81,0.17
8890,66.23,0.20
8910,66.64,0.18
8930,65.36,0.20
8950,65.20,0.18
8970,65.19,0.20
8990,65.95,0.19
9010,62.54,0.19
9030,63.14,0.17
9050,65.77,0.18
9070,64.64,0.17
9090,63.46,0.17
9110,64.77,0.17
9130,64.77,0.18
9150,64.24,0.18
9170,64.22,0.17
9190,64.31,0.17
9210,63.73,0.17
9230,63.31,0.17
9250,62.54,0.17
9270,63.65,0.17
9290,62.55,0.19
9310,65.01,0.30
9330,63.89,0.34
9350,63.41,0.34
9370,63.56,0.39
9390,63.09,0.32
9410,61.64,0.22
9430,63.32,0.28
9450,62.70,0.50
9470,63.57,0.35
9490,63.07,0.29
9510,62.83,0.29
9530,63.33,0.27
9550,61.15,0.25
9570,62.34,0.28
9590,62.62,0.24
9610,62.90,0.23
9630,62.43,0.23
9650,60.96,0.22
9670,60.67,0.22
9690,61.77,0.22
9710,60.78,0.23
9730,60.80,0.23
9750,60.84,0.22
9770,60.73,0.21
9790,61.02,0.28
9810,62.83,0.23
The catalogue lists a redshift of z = 0.000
